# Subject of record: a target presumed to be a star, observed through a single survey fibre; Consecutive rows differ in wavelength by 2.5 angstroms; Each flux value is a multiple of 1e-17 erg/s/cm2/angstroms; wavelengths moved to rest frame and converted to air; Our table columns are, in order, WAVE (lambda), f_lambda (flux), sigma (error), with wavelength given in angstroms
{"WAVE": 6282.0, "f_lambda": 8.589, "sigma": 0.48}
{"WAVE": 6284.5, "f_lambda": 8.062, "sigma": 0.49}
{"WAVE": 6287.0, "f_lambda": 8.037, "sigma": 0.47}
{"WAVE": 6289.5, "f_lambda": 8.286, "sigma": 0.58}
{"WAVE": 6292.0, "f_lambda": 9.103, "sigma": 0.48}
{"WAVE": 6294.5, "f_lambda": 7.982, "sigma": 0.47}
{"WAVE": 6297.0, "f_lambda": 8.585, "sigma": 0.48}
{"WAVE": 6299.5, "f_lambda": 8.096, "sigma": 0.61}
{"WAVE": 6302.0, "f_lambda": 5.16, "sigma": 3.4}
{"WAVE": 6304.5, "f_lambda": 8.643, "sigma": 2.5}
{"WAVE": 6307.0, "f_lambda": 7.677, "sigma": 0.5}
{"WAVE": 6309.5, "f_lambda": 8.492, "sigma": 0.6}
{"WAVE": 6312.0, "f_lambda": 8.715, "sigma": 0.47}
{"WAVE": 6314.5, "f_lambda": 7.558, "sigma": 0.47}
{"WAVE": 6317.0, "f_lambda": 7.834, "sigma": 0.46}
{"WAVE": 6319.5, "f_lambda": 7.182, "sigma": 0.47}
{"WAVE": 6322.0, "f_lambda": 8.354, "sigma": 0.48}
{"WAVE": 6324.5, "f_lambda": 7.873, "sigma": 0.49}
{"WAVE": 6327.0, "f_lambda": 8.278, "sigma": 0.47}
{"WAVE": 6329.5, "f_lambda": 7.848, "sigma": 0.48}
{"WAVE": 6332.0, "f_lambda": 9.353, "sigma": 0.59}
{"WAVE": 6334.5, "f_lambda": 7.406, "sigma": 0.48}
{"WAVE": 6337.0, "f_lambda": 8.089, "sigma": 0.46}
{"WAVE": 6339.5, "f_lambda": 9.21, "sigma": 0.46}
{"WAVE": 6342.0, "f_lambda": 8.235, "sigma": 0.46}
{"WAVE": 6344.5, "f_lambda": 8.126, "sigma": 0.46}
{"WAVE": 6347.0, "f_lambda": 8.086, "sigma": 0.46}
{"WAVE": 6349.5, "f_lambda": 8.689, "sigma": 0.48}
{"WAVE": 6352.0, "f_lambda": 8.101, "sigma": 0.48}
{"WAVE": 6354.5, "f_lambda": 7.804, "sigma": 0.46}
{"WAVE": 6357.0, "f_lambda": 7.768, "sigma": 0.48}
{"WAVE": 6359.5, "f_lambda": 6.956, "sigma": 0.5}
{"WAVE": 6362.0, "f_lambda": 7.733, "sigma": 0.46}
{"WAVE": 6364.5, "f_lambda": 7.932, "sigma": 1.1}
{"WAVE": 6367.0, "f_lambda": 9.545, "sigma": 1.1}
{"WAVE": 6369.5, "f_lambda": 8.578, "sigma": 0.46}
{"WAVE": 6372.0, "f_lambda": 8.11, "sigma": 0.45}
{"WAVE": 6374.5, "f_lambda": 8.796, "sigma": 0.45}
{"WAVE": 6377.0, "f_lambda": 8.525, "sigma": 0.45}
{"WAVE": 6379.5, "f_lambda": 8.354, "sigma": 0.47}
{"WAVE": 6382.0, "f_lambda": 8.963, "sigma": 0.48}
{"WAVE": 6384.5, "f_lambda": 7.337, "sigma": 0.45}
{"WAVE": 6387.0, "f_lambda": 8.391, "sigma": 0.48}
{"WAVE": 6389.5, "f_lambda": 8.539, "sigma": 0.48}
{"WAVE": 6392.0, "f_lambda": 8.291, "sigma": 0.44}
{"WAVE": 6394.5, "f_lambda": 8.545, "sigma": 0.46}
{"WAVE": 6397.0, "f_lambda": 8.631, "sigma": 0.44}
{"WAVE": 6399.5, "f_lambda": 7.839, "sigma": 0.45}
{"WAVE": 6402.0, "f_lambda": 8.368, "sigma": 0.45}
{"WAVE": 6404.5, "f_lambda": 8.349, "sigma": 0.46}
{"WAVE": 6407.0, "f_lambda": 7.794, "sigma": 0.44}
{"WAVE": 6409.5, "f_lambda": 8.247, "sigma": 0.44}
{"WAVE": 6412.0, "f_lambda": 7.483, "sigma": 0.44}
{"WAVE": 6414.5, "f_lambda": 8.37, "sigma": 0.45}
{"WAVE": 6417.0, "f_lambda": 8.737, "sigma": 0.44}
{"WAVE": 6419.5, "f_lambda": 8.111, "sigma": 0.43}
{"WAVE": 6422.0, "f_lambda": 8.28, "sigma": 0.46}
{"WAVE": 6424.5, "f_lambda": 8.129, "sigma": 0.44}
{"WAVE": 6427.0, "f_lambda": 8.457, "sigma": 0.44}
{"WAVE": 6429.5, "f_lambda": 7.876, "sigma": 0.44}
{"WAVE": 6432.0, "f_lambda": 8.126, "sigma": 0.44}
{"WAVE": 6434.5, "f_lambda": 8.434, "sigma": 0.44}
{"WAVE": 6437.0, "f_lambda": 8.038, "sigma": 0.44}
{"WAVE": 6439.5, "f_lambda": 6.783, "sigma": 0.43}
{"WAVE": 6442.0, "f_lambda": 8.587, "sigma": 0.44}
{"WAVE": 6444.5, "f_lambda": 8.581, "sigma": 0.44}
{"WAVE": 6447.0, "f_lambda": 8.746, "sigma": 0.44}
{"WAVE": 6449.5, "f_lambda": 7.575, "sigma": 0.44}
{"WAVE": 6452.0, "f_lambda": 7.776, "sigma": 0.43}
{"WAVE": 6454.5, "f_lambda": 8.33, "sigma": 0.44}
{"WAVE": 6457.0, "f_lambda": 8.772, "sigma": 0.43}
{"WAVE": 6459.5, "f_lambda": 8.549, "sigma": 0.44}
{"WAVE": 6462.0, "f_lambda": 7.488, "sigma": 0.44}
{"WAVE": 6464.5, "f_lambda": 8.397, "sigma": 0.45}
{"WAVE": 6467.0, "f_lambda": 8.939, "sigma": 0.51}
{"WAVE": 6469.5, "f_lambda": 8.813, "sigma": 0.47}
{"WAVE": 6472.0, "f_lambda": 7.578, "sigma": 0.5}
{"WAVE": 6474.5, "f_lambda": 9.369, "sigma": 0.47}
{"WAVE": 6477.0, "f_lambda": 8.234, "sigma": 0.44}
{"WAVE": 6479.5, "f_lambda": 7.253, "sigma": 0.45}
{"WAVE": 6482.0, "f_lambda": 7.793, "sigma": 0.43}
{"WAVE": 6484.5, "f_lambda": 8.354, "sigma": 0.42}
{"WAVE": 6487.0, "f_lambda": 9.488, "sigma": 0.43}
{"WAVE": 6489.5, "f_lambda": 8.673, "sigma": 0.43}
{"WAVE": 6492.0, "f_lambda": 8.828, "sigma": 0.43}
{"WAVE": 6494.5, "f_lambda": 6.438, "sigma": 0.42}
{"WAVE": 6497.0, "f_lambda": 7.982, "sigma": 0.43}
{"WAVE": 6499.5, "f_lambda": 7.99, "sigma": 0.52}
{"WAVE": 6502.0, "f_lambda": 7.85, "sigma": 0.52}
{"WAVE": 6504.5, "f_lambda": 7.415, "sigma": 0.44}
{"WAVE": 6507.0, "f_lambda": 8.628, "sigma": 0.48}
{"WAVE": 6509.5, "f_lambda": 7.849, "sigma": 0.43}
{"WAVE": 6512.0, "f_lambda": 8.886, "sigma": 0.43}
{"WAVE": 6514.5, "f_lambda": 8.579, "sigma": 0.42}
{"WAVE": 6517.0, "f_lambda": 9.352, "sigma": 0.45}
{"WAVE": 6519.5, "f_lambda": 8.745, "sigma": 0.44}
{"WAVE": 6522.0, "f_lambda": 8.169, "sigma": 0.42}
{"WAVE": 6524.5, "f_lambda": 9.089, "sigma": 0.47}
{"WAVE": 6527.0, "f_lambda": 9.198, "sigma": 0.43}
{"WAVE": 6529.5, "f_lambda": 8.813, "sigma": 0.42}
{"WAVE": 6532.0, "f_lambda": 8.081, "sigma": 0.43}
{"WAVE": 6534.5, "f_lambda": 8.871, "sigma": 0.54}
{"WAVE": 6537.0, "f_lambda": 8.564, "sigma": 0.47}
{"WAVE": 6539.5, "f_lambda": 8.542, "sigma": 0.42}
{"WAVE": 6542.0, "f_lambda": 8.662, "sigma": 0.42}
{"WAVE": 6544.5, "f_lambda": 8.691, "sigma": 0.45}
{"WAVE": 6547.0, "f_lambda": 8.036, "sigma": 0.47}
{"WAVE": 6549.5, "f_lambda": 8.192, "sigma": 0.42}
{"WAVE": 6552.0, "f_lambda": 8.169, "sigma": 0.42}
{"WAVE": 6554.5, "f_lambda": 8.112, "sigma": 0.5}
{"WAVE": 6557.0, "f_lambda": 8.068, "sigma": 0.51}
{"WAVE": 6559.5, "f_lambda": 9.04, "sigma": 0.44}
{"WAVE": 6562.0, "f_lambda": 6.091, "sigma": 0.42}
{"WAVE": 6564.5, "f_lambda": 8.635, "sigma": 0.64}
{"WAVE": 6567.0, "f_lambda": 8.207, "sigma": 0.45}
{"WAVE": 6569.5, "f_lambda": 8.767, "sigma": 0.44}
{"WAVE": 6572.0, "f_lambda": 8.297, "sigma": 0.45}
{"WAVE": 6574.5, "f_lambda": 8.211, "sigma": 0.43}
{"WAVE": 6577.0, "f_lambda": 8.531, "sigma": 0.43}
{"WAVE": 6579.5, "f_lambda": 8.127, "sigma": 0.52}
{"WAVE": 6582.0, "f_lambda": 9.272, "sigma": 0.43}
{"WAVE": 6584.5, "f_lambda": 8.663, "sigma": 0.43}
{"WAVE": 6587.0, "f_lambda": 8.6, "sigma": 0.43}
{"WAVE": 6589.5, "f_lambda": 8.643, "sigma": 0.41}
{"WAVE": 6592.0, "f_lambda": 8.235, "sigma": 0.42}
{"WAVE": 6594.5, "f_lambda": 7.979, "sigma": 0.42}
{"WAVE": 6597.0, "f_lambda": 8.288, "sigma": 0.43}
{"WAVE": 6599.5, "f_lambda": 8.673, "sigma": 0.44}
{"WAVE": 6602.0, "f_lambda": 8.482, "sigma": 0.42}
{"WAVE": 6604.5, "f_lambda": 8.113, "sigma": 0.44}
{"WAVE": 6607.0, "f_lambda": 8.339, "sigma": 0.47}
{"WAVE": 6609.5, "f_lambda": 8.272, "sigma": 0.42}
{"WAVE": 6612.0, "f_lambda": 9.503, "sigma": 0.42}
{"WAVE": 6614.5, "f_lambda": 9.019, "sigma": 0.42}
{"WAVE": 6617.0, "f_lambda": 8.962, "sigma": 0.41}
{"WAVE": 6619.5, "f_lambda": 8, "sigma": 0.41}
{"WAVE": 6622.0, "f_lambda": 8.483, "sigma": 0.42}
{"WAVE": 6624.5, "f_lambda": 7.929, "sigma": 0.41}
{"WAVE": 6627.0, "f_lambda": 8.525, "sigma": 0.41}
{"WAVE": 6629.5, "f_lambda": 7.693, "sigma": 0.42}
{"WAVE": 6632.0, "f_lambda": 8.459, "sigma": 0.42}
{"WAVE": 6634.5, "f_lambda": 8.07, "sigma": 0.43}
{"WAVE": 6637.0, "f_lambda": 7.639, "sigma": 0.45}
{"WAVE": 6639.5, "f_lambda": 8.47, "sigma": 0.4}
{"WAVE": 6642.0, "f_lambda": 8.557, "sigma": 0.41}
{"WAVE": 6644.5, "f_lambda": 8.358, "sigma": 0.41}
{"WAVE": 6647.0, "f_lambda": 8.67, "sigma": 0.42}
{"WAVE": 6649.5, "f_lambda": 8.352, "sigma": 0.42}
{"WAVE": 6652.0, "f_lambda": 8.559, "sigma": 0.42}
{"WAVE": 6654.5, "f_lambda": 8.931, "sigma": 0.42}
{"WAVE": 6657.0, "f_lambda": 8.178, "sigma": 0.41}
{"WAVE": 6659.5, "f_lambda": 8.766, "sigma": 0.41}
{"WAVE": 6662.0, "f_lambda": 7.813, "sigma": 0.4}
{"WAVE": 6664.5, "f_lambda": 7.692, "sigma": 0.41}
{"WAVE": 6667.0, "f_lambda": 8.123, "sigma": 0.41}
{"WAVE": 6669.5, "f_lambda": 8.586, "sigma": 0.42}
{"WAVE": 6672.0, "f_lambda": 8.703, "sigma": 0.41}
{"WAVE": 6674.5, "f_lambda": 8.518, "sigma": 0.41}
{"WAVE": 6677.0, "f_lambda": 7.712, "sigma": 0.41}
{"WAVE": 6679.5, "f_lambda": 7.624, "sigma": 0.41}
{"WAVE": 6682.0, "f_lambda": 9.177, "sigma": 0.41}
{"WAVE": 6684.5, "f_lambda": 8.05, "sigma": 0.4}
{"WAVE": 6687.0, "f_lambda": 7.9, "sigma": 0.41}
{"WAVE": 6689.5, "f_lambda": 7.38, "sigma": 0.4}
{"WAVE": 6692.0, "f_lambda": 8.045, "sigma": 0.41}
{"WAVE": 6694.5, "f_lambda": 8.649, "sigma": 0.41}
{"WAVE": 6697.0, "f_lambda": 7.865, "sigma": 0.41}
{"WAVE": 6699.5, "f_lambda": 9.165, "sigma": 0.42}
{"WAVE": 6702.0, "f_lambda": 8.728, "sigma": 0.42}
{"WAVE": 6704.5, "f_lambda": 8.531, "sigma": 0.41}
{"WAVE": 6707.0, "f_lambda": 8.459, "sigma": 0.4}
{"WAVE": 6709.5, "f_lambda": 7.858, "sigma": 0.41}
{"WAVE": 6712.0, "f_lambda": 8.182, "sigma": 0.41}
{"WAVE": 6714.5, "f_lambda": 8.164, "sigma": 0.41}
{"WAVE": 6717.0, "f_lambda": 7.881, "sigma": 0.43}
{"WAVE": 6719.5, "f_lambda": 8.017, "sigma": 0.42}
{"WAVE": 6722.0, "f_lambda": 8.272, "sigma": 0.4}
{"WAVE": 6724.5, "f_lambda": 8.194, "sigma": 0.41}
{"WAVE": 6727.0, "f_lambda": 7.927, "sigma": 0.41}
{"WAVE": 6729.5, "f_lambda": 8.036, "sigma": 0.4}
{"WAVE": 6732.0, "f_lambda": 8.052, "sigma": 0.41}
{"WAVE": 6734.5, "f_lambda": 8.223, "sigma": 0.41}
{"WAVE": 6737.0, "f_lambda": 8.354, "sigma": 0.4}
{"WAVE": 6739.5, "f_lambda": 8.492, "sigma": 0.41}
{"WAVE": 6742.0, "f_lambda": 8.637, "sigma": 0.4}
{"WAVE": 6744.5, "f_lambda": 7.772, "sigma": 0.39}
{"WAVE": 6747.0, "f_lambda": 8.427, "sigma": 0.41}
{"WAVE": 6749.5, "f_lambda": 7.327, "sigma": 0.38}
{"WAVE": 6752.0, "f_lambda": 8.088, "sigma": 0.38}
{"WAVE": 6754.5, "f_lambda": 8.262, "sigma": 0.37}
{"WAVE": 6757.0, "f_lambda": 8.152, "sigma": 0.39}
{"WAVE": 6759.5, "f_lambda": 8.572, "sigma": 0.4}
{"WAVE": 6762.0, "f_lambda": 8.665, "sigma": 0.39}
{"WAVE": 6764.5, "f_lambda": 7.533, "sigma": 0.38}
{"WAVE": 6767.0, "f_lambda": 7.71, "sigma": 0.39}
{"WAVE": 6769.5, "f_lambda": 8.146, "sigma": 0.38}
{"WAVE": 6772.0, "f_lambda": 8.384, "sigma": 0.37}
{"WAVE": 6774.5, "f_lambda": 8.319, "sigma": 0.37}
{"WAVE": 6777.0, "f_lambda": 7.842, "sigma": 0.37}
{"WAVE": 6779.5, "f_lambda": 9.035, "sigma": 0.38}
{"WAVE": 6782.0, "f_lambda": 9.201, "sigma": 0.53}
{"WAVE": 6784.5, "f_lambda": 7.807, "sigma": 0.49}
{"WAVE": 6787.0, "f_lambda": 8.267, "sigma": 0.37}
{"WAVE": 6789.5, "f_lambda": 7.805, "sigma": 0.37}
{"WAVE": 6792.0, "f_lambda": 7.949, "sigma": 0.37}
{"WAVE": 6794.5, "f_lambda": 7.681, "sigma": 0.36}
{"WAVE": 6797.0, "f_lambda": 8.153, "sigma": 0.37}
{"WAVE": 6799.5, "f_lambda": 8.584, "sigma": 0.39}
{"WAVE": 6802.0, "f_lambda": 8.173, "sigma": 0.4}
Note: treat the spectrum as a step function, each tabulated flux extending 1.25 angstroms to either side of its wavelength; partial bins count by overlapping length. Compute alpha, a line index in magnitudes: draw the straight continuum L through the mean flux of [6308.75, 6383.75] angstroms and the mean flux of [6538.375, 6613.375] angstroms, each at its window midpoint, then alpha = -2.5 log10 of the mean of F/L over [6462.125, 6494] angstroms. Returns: -0.011 mag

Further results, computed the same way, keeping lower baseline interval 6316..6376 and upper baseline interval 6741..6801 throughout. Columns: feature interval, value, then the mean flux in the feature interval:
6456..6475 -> -0.037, 8.45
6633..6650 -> -0.017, 8.3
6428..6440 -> 0.032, 7.93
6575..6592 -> -0.054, 8.59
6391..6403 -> -0.022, 8.34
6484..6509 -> 0.003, 8.15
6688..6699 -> 0.015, 8.06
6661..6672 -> 0.006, 8.13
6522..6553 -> -0.051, 8.56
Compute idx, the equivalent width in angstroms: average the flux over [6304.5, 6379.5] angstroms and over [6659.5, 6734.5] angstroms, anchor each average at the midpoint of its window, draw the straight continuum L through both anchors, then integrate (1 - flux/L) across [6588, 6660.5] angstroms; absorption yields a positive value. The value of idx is -2.0 angstroms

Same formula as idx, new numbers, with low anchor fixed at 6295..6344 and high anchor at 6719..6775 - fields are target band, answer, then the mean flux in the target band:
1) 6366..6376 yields -0.9 angstroms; 8.73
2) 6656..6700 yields -0.4 angstroms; 8.2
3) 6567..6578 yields -0.4 angstroms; 8.42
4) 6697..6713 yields -0.6 angstroms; 8.44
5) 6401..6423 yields -0.4 angstroms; 8.19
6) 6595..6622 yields -1.4 angstroms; 8.55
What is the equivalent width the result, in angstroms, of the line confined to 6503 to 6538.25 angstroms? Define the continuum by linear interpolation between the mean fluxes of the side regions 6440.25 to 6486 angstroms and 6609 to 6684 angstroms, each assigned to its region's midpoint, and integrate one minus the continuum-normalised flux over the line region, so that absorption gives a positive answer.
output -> -1.2 angstroms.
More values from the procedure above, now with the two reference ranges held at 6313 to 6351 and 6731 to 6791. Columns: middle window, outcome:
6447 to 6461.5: -0.08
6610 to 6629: -0.91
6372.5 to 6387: -0.40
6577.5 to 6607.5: -0.99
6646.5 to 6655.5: -0.46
